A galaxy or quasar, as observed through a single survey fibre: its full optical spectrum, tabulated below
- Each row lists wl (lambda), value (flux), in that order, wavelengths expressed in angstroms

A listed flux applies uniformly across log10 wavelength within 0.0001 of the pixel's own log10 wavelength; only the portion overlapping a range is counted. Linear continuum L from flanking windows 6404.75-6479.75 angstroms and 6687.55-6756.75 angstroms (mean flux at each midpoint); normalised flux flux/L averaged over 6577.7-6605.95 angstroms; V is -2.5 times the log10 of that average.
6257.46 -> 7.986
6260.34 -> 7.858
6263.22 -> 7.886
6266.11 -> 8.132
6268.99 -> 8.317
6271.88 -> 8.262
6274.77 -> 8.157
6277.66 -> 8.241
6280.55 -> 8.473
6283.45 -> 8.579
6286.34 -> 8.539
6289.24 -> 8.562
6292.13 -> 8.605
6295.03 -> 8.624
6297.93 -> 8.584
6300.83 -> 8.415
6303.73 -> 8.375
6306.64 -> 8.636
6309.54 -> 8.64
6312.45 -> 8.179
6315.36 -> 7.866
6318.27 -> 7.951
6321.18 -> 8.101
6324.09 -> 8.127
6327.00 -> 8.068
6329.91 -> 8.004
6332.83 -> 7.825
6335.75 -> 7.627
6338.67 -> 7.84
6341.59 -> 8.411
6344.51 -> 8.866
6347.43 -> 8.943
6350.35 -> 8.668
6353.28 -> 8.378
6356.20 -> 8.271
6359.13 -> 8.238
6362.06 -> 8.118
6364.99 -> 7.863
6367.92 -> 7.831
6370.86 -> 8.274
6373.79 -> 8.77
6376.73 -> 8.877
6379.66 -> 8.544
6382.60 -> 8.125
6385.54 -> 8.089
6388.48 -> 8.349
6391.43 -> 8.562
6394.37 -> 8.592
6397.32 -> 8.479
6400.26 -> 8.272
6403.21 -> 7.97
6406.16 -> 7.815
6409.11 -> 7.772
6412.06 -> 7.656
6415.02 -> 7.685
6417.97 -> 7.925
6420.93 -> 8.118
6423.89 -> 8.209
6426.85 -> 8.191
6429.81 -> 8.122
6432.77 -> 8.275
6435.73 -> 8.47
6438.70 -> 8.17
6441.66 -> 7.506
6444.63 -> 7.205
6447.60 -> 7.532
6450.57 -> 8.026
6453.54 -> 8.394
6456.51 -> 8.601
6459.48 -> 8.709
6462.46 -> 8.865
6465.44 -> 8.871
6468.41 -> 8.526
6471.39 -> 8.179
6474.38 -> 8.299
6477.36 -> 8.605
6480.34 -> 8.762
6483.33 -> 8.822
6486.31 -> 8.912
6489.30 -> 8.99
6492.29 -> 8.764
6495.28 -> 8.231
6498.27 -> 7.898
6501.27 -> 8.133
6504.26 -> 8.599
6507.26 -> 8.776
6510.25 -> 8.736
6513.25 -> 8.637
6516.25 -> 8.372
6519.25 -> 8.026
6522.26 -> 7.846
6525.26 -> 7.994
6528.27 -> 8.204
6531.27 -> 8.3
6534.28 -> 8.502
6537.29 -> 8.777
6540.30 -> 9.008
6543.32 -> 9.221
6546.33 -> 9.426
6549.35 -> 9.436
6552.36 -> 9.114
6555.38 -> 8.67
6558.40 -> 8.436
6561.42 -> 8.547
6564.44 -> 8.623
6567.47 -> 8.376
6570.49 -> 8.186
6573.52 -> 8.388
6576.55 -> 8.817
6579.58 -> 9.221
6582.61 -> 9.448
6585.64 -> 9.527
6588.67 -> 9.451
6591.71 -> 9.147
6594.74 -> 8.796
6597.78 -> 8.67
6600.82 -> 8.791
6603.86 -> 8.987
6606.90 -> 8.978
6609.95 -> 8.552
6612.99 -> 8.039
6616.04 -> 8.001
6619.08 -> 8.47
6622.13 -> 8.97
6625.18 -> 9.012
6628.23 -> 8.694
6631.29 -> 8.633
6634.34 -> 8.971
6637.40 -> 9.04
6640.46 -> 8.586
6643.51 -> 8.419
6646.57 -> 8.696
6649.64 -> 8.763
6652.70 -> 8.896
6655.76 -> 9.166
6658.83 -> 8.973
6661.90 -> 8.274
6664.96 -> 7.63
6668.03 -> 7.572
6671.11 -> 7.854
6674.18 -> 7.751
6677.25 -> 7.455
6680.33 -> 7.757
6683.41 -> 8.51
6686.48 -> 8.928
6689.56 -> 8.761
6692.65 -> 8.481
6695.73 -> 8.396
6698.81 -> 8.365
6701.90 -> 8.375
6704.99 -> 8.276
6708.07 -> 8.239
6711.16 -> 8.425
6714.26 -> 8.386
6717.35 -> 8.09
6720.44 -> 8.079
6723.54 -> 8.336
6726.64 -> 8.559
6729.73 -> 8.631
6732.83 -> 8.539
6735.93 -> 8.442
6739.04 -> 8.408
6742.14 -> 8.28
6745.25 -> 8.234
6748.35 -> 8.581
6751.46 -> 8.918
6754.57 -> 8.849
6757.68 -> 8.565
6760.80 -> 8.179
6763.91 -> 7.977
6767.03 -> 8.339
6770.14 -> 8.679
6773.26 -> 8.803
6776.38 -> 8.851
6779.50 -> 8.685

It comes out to -0.10 mag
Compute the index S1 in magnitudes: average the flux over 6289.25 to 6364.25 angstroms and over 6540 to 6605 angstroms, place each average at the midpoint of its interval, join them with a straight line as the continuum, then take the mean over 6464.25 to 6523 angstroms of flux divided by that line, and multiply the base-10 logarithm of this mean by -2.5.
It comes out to 0.03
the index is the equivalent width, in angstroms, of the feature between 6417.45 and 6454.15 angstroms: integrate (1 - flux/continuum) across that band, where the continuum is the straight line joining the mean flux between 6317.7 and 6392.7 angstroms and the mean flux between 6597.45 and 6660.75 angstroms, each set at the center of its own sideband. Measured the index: 1.7 angstroms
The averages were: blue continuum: 8.26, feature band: 8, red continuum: 8.73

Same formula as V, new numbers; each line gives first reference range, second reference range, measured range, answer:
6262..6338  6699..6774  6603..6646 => -0.04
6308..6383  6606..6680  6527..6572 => -0.04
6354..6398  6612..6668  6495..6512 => 0.01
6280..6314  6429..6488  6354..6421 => 0.03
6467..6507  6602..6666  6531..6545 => -0.03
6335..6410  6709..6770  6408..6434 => 0.04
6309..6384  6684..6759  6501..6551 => -0.03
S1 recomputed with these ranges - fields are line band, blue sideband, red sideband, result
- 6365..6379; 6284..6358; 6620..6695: 0.00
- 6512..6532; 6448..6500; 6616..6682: 0.04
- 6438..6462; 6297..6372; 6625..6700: 0.03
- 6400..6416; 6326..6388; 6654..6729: 0.06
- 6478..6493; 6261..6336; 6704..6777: -0.06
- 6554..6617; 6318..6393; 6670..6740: -0.06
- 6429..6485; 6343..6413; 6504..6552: 0.02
